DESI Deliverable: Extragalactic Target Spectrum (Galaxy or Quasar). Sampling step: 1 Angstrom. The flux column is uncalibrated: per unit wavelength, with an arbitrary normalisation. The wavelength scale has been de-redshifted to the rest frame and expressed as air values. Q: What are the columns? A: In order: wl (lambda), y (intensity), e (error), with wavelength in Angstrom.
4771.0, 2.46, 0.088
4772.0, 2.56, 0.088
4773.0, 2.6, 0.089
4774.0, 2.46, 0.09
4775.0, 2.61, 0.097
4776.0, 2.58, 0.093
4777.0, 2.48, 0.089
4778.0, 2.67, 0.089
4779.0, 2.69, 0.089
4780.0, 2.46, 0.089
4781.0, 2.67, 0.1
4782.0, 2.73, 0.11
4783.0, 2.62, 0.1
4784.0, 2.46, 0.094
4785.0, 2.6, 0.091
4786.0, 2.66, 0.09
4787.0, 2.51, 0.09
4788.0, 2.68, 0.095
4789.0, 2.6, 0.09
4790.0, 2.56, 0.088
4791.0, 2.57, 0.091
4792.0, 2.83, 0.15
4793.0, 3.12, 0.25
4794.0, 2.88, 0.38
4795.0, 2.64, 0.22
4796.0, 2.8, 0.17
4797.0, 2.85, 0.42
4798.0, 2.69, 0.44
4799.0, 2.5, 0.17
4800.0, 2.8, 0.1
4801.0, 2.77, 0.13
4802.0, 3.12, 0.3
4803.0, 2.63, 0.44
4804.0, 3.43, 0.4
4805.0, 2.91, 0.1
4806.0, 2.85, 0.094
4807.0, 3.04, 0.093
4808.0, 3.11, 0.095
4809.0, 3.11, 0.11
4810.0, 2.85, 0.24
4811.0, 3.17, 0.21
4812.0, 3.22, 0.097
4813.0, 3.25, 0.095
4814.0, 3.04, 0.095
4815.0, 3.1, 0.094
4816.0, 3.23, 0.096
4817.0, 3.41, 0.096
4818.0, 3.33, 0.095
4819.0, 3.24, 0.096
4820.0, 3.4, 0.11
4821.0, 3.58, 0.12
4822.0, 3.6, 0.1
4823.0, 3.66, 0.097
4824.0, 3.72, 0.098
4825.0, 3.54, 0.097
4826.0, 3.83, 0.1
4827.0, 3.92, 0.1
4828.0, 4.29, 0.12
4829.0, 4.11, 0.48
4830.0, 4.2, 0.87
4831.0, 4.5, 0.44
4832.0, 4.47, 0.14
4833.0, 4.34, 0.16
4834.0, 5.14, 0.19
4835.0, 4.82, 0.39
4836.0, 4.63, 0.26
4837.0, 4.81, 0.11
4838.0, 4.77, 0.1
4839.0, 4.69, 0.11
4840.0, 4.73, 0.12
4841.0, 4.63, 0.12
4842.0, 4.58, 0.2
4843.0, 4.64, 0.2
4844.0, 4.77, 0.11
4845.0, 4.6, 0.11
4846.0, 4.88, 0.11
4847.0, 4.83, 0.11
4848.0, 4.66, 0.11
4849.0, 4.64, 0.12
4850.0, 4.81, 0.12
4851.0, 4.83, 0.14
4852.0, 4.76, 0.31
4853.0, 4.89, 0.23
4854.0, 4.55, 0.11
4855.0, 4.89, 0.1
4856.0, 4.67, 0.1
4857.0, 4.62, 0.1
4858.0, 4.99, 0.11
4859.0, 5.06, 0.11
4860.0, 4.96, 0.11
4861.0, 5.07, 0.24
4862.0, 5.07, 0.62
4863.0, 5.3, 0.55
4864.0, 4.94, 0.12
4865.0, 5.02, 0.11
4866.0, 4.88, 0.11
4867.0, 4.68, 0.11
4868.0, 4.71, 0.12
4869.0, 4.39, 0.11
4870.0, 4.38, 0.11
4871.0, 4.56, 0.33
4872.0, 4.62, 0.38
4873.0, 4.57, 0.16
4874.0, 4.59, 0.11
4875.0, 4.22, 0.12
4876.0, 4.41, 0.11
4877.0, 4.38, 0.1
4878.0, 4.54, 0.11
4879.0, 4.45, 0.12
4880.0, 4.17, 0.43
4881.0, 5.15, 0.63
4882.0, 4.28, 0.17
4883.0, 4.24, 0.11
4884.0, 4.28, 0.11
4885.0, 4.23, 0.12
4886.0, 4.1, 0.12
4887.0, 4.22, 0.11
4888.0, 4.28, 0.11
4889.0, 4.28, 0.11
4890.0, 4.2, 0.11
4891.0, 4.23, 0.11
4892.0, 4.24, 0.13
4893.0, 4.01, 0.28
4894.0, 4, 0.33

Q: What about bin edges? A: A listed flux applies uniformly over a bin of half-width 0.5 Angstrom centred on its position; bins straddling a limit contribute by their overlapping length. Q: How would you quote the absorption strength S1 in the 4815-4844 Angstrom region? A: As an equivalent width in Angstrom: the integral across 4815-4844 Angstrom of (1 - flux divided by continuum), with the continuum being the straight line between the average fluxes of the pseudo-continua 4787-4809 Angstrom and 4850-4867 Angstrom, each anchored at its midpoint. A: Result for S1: -1.5 Angstrom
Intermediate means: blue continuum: 2.83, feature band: 4.13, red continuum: 4.9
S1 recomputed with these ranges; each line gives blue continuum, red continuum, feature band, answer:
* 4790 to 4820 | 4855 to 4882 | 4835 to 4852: -3.0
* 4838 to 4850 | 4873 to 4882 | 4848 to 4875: -1.1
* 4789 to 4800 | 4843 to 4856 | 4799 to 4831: 1.4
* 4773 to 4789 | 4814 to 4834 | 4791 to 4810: 1.5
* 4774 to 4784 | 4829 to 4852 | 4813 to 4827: 1.9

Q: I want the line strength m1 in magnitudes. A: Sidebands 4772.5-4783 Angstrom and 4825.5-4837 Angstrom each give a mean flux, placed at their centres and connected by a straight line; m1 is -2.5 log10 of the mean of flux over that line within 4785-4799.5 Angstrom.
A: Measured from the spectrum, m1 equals 0.14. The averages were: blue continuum 2.6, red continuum 4.4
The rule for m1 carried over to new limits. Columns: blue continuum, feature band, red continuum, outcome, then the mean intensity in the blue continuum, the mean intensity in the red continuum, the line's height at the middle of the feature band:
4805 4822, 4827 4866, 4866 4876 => -0.195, 3.19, 4.54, 3.96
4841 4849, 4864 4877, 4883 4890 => -0.043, 4.7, 4.23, 4.41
